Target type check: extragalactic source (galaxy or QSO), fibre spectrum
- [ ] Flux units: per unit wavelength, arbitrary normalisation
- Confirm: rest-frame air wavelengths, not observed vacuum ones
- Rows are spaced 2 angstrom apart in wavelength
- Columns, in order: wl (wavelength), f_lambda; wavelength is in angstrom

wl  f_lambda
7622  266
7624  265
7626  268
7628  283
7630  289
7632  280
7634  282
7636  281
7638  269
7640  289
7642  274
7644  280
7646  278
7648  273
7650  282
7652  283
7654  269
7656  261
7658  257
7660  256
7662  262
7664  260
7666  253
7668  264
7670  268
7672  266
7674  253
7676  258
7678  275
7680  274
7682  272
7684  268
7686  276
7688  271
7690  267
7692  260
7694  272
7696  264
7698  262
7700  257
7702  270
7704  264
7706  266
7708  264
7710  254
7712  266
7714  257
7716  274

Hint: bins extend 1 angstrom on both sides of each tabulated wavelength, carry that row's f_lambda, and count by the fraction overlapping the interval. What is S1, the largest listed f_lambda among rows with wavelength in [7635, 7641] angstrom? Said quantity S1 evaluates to 289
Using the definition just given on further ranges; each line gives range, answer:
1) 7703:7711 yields 266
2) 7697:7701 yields 262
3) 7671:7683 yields 275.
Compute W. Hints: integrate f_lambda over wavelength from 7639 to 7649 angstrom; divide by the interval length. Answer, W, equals 279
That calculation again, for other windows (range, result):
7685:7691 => 271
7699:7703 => 264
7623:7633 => 277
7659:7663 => 259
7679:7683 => 273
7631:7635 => 281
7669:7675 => 262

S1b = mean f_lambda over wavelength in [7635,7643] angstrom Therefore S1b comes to 278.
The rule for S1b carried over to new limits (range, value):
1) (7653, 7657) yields 265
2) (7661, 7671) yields 261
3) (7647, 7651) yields 278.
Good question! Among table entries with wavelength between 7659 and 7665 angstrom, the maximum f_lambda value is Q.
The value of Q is 262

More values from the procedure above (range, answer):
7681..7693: 276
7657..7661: 257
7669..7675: 268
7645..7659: 283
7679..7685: 274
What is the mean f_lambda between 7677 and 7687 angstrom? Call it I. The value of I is 273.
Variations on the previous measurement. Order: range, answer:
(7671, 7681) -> 265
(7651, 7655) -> 276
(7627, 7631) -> 286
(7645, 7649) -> 276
